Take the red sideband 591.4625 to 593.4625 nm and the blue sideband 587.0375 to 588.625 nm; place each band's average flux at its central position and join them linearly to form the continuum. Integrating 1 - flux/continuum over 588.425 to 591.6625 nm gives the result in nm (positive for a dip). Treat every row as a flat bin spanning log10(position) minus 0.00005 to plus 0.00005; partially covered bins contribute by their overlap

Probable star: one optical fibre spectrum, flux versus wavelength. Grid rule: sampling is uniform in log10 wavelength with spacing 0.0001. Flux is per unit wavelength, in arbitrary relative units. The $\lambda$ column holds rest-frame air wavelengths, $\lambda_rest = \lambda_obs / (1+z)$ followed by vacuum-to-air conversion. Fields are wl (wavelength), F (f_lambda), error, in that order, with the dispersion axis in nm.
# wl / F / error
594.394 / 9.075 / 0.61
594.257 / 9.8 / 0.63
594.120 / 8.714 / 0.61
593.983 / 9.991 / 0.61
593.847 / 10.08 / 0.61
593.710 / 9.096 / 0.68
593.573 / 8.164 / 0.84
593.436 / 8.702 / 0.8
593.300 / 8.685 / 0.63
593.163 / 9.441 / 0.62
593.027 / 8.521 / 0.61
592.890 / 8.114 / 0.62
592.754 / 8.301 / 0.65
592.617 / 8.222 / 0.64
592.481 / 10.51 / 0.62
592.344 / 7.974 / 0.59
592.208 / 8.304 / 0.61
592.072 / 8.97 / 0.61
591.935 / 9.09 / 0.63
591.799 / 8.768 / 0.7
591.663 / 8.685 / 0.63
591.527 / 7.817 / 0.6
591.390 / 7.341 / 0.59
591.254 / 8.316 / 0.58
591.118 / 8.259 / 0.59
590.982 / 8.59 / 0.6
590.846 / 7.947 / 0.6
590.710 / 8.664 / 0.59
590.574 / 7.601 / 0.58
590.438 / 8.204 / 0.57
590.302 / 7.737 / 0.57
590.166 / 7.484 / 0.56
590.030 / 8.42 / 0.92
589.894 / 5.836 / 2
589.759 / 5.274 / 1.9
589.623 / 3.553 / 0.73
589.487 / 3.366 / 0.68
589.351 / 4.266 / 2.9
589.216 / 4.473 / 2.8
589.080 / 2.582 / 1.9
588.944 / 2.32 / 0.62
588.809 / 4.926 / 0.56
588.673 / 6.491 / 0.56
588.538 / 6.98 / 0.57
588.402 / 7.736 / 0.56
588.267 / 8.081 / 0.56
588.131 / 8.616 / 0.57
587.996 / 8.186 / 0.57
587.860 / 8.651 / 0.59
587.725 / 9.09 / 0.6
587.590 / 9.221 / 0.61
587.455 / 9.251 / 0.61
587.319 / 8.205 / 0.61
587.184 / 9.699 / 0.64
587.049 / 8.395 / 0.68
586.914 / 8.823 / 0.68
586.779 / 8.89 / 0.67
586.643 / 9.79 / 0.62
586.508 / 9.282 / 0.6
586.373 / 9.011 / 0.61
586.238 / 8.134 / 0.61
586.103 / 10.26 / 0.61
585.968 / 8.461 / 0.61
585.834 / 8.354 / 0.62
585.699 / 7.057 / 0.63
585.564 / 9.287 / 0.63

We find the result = 0.811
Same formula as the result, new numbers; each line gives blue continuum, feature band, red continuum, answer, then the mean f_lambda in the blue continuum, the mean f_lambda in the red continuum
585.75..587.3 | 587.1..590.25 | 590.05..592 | 0.72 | 8.97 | 8.18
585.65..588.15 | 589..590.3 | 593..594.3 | 0.55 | 8.83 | 9.13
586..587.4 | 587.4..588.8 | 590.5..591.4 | 0.11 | 9.03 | 8.16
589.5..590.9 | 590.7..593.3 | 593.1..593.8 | -0.18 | 6.92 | 8.84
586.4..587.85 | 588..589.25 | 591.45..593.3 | 0.42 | 9.05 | 8.66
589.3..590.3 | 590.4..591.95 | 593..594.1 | -0.31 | 5.63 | 9.09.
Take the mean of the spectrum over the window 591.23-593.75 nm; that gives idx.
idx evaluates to 8.58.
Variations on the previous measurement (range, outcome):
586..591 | 7.4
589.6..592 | 7.72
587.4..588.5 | 8.55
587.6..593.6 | 7.45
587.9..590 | 5.6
